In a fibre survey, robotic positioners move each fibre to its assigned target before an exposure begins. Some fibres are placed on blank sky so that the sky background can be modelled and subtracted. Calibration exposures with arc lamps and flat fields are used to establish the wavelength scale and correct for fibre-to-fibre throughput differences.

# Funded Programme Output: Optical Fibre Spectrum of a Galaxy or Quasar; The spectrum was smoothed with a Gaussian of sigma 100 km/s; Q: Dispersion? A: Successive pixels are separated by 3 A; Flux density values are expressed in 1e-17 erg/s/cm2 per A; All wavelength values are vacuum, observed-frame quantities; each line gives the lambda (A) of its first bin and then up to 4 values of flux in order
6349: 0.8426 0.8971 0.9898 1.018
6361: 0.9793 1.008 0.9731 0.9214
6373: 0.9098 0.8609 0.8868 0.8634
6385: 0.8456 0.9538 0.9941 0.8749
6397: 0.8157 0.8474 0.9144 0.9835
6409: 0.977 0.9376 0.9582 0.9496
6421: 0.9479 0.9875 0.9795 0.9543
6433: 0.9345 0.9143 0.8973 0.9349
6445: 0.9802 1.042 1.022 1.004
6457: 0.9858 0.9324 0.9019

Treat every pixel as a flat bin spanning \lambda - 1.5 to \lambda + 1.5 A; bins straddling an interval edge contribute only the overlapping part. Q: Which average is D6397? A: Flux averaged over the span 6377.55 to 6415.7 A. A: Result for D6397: 0.911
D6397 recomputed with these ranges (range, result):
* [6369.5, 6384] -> 0.885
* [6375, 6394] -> 0.9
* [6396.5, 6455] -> 0.951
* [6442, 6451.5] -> 1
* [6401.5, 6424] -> 0.955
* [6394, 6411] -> 0.906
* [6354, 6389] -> 0.933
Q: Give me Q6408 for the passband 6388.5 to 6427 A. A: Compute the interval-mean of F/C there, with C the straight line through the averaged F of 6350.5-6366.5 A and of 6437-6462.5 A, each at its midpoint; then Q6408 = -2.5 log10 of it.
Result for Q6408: 0.04 mag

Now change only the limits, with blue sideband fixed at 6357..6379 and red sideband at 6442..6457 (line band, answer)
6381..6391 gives 0.063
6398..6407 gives 0.075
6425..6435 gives 0.037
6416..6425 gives 0.025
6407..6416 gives 0.019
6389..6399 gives 0.080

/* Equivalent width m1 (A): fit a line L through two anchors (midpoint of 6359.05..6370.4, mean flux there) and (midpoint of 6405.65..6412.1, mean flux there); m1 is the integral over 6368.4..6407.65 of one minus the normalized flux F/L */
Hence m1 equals 3.0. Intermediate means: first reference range 0.977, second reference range 0.969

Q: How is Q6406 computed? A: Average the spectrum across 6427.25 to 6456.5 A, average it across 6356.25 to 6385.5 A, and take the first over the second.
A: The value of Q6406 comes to 1.04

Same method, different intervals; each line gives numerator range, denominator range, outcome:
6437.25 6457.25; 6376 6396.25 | 1.09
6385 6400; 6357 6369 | 0.91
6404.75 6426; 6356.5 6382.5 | 1.03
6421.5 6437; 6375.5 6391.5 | 1.06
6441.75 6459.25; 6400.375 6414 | 1.05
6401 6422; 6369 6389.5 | 1.07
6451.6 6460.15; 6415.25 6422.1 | 1.04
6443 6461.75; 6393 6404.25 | 1.15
